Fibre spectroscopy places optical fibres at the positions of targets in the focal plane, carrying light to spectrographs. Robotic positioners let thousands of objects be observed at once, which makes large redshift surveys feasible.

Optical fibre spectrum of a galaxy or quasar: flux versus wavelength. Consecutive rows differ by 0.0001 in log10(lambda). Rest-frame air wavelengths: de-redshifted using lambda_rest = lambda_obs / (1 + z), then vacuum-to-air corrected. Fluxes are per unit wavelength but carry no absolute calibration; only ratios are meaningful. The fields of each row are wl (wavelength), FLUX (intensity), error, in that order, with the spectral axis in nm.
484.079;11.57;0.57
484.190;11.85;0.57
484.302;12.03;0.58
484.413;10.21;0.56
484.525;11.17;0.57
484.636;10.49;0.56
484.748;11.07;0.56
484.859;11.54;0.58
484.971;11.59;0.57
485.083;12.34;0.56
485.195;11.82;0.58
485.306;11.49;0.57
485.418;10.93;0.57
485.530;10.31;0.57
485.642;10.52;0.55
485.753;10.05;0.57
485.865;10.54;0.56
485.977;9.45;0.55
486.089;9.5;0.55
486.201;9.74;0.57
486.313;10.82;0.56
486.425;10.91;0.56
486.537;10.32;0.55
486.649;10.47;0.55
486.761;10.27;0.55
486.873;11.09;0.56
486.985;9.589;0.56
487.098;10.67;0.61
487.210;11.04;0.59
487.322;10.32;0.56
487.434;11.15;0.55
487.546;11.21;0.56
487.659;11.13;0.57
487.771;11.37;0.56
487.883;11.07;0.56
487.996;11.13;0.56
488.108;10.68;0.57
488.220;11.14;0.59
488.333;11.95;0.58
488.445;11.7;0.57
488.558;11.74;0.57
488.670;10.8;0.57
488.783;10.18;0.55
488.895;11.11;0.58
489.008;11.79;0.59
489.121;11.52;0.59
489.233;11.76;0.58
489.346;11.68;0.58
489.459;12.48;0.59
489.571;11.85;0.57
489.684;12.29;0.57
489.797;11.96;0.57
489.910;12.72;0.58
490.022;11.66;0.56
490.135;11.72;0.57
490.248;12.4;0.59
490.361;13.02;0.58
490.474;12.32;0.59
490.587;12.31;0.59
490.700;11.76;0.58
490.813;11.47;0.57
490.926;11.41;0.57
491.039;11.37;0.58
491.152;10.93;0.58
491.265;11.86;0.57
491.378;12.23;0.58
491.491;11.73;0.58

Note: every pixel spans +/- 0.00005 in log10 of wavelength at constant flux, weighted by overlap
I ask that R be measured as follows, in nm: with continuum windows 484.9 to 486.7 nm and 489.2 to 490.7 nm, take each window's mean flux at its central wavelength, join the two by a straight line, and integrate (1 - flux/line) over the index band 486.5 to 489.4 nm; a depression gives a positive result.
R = 0.10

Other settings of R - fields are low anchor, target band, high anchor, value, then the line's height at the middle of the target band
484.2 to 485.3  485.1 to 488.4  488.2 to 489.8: 0.22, 11.5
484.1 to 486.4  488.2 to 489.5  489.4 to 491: 0.03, 11.8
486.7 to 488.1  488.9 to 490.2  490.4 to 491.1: -0.05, 11.5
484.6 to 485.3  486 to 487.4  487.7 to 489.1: 0.12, 11.4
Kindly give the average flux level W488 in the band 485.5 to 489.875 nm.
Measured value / 11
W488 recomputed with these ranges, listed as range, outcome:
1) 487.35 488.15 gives 11.1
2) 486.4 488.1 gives 10.8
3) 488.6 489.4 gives 11.3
